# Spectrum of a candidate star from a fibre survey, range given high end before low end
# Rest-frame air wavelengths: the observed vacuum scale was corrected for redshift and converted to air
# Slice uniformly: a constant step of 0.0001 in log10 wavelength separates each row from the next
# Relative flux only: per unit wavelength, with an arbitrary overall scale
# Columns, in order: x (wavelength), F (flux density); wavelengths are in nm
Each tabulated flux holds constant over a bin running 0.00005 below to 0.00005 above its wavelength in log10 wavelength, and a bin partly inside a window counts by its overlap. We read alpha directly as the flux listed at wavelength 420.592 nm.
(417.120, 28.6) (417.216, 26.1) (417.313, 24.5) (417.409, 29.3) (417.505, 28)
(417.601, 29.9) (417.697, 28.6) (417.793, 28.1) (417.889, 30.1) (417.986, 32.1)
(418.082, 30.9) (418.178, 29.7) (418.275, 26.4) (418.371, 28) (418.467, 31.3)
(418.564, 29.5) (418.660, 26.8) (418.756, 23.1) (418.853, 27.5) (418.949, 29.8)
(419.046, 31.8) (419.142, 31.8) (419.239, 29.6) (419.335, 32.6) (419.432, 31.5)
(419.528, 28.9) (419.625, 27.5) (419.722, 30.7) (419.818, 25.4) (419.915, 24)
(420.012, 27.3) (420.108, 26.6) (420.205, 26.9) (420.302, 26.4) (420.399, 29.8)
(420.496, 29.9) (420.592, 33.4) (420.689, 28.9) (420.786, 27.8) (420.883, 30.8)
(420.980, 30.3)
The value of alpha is 33.4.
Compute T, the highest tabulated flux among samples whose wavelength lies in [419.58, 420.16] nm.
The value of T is 30.7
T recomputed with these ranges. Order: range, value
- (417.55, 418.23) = 32.1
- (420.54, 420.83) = 33.4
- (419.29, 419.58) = 32.6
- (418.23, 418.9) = 31.3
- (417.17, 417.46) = 29.3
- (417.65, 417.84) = 28.6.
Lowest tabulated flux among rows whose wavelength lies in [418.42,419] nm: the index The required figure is 23.1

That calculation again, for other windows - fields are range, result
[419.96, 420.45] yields 26.4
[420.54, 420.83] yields 27.8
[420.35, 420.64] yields 29.8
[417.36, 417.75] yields 28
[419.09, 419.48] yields 29.6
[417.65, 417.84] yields 28.1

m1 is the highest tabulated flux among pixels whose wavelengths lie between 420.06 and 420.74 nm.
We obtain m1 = 33.4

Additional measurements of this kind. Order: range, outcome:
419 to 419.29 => 31.8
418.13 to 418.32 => 29.7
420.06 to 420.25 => 26.9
